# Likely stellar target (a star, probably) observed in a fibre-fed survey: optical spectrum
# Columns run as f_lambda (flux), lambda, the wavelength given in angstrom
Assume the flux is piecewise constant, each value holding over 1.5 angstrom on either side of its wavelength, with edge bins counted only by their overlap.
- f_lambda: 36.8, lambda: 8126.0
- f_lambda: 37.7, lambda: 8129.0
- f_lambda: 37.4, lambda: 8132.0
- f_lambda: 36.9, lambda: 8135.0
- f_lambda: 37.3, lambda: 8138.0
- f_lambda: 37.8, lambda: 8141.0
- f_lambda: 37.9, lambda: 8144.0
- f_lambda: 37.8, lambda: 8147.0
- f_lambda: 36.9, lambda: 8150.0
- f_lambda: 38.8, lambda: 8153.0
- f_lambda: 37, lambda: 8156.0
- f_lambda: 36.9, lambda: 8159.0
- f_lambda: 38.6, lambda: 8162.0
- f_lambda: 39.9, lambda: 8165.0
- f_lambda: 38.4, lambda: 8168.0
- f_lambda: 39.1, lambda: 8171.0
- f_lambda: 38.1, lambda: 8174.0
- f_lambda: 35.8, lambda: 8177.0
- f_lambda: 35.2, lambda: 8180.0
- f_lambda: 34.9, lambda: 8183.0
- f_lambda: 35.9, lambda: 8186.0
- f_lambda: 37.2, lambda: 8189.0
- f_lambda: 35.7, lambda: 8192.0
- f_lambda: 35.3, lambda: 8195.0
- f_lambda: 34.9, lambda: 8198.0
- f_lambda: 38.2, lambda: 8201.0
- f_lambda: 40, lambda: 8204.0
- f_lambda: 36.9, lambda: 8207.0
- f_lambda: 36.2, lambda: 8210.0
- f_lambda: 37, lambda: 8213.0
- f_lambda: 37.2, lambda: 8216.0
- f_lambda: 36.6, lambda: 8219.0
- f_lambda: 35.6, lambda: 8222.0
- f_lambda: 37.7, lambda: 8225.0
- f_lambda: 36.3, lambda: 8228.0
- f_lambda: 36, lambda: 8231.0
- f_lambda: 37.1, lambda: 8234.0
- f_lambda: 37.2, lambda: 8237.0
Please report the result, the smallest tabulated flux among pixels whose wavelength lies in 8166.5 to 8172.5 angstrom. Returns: 38.4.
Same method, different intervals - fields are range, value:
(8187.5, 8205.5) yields 34.9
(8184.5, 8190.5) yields 35.9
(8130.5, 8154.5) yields 36.9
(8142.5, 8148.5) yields 37.8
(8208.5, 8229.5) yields 35.6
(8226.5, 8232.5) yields 36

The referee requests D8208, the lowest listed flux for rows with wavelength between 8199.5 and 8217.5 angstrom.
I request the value 36.2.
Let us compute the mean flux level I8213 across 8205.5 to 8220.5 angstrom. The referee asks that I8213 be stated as 36.8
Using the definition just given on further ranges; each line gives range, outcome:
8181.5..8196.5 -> 35.8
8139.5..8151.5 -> 37.6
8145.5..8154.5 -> 37.8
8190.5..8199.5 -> 35.3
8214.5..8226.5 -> 36.8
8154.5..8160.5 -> 36.9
